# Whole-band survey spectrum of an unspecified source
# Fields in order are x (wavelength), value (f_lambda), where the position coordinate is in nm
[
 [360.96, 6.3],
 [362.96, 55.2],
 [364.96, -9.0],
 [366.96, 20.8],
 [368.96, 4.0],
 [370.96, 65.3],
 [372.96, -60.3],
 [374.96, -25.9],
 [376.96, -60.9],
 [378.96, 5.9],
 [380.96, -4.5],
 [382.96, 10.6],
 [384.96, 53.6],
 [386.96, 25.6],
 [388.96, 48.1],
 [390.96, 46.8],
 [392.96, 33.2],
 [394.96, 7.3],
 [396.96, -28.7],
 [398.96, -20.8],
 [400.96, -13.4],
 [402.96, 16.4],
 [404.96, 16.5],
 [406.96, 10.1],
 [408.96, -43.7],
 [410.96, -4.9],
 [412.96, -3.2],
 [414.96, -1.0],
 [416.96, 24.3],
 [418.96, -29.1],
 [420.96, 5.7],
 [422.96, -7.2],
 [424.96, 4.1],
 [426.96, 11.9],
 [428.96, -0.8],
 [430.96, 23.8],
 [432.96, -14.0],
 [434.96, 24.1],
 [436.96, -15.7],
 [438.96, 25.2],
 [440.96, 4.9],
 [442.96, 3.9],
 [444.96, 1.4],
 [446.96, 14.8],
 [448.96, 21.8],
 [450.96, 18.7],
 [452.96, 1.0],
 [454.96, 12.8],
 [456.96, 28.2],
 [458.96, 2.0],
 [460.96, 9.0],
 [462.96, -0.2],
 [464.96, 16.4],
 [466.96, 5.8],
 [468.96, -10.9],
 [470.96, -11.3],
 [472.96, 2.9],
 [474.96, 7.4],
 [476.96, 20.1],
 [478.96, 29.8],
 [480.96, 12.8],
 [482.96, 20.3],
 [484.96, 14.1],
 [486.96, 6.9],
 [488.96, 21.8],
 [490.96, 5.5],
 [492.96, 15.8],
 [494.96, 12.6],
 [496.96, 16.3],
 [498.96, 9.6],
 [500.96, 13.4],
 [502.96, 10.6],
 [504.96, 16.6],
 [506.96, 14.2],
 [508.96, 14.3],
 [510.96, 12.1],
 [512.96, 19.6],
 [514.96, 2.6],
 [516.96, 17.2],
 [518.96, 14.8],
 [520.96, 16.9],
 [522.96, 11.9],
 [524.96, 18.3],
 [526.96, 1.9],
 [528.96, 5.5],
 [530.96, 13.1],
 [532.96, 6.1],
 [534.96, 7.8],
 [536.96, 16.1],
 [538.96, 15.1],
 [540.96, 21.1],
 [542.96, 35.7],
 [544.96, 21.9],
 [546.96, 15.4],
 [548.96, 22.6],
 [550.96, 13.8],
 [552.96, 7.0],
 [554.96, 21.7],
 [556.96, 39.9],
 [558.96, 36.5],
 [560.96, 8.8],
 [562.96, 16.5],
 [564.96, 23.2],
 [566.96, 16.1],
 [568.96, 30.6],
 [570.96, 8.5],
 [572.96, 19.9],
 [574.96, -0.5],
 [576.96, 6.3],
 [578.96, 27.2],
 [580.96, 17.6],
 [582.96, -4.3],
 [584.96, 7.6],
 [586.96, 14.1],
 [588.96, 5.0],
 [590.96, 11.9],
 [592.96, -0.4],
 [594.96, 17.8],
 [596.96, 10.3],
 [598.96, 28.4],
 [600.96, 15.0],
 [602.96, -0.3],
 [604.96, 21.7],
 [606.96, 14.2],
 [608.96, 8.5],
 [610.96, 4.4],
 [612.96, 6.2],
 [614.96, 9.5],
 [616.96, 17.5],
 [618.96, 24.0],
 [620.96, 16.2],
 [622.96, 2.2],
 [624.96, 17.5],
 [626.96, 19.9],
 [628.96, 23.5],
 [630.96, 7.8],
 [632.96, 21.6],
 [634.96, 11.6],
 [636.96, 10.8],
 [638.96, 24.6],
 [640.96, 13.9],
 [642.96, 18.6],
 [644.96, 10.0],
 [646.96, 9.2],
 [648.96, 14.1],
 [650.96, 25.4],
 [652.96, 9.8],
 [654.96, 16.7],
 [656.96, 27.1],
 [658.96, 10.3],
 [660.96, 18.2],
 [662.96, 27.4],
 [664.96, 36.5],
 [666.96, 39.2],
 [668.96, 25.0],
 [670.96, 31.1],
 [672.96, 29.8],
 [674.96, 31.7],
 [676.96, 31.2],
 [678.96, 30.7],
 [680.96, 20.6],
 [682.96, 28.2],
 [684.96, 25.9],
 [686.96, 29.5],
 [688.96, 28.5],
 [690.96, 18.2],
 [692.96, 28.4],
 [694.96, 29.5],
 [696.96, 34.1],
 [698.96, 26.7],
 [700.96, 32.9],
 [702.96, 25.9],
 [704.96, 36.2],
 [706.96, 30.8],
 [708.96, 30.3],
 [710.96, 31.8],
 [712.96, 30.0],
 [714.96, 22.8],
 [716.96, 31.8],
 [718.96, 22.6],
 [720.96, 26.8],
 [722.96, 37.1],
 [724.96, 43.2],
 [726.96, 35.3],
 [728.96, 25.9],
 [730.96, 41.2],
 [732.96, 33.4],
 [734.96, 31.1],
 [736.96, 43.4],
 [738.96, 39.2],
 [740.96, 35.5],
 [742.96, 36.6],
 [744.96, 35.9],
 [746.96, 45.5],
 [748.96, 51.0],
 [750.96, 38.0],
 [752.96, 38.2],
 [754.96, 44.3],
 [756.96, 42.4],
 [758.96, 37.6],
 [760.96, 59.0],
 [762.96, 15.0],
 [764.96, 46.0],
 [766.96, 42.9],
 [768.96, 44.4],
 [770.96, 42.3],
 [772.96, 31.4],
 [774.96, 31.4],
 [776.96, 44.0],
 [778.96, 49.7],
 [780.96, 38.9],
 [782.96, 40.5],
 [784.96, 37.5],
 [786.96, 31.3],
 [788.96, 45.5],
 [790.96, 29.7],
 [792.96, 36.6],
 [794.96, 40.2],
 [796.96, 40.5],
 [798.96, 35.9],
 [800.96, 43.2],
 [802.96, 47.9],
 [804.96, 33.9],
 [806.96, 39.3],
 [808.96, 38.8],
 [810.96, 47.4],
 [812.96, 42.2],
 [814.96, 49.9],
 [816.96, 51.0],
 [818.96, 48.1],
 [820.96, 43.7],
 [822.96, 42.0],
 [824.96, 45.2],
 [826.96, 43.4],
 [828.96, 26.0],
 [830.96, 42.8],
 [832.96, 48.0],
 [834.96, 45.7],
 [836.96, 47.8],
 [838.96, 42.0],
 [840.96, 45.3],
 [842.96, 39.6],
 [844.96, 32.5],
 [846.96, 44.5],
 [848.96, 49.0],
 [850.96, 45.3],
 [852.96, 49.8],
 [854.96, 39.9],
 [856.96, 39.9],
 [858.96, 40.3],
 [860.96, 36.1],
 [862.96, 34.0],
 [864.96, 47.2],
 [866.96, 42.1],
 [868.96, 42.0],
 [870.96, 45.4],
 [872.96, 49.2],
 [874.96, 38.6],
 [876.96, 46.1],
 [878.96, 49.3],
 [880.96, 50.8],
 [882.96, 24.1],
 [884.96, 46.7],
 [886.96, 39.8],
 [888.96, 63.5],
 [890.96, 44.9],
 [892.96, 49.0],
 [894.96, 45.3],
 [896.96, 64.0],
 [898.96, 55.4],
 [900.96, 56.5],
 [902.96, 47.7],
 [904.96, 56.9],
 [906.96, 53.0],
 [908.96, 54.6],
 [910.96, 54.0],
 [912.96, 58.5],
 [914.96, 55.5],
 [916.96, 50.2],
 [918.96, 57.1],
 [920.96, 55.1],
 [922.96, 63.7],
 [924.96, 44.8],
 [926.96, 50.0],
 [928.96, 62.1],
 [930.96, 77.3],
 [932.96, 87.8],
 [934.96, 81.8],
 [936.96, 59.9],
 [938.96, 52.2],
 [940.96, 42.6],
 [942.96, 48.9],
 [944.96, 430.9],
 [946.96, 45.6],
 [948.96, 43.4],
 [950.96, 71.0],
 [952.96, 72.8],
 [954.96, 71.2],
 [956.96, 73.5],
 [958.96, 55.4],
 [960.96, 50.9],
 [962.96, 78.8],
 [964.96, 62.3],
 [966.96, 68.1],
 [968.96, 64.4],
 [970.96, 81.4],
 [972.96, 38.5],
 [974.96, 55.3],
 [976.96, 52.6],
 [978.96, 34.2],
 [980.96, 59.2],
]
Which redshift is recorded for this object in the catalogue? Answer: 0.66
